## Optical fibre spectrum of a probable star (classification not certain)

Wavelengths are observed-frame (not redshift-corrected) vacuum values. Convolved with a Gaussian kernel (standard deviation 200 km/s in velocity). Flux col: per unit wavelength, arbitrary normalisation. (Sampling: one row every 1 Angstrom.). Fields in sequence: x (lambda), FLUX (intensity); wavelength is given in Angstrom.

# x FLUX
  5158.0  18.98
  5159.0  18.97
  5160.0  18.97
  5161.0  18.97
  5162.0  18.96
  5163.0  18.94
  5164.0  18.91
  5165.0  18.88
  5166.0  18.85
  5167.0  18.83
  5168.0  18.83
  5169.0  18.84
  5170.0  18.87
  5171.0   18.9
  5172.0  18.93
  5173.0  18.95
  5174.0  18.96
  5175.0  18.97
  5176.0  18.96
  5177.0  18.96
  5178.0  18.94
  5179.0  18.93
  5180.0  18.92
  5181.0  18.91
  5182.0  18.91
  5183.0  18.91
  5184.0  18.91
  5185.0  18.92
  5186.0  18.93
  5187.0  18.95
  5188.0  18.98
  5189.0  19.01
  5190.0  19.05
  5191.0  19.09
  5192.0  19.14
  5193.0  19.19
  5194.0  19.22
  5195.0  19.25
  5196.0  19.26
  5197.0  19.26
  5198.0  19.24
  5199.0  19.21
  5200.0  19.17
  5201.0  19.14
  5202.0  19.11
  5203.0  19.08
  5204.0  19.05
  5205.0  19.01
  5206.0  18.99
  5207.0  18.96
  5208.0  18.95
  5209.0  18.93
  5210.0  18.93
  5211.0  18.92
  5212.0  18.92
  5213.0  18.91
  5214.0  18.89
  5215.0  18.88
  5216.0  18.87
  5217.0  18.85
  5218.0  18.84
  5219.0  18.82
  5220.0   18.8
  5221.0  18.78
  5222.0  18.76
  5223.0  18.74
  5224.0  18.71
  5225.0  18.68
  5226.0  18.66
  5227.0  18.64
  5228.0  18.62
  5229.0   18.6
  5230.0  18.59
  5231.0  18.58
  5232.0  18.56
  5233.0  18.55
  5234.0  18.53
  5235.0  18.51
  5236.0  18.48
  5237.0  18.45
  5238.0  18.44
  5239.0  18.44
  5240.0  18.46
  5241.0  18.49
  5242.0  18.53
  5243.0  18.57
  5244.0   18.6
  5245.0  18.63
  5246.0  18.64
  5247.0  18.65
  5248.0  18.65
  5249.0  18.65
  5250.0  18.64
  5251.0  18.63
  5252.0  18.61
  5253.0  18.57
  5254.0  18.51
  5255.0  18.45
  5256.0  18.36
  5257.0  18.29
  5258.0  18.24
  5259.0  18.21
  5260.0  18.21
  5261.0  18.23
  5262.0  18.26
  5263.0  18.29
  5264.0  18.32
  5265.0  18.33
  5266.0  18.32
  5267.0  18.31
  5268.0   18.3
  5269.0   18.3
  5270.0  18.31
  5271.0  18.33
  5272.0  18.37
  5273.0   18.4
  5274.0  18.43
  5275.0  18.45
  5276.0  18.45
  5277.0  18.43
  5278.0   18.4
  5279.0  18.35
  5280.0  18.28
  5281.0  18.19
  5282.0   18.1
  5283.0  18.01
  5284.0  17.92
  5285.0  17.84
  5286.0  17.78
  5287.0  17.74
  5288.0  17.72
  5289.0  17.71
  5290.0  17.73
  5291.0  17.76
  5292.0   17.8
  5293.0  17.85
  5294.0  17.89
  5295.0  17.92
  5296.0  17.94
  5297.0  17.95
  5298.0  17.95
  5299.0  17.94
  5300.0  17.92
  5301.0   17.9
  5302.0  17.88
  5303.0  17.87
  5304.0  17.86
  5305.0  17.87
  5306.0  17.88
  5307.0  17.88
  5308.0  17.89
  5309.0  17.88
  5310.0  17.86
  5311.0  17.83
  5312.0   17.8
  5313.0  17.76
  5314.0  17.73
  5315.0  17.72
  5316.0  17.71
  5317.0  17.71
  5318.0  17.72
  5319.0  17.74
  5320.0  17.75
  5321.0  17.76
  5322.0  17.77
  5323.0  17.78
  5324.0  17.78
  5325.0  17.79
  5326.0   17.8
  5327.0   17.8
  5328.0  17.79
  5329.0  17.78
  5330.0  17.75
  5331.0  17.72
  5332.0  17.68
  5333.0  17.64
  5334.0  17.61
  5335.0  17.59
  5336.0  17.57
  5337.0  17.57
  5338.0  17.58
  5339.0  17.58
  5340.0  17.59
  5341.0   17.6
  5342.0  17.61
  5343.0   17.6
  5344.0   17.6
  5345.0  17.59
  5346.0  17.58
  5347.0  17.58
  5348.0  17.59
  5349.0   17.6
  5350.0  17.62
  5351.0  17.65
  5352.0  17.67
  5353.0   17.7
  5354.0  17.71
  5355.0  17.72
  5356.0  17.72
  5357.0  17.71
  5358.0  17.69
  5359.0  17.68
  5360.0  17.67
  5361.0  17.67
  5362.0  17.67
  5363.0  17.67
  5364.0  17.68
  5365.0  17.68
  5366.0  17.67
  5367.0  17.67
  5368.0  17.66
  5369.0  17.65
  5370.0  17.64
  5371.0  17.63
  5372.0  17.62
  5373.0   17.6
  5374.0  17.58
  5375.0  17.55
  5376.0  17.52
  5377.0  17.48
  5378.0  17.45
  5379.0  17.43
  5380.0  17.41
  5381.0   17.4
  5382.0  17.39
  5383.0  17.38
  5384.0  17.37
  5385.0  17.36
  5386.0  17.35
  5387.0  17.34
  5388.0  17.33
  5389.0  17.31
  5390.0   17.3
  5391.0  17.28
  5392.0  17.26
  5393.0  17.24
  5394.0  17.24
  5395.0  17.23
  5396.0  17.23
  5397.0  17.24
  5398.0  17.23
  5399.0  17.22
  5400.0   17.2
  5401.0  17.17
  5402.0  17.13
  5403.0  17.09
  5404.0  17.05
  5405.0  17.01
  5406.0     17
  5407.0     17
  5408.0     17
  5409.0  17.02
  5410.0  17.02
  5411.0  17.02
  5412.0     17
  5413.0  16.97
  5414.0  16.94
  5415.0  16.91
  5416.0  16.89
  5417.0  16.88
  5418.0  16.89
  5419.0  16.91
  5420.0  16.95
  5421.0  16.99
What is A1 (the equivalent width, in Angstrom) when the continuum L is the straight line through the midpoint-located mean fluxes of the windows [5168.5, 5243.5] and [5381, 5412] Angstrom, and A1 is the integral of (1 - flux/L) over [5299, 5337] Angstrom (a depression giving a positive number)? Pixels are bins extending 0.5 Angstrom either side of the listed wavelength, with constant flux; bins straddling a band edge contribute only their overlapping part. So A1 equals 0.2 Angstrom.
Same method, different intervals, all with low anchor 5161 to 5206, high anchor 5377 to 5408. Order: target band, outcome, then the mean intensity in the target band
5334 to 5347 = 0.07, 17.6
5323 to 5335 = 0.03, 17.7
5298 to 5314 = 0.10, 17.9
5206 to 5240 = -0.09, 18.7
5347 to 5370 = -0.17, 17.7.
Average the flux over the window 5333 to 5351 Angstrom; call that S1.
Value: 17.6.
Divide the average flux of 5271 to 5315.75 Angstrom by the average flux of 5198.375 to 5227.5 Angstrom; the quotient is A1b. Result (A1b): 1.0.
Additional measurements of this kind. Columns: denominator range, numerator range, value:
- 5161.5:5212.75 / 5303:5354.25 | 0.93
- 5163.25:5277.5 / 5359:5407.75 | 0.93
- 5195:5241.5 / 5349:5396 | 0.93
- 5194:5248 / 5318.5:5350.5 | 0.94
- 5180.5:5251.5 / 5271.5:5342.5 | 0.95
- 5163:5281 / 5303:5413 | 0.94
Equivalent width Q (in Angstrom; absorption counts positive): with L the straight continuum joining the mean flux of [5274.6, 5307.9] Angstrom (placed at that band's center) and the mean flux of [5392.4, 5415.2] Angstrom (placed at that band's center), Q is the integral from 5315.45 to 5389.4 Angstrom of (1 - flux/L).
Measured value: -0.5 Angstrom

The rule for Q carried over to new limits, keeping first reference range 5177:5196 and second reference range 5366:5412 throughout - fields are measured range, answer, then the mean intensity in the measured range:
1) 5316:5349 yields 0.2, 17.7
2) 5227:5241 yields 0.1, 18.5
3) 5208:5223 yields -0.1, 18.9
